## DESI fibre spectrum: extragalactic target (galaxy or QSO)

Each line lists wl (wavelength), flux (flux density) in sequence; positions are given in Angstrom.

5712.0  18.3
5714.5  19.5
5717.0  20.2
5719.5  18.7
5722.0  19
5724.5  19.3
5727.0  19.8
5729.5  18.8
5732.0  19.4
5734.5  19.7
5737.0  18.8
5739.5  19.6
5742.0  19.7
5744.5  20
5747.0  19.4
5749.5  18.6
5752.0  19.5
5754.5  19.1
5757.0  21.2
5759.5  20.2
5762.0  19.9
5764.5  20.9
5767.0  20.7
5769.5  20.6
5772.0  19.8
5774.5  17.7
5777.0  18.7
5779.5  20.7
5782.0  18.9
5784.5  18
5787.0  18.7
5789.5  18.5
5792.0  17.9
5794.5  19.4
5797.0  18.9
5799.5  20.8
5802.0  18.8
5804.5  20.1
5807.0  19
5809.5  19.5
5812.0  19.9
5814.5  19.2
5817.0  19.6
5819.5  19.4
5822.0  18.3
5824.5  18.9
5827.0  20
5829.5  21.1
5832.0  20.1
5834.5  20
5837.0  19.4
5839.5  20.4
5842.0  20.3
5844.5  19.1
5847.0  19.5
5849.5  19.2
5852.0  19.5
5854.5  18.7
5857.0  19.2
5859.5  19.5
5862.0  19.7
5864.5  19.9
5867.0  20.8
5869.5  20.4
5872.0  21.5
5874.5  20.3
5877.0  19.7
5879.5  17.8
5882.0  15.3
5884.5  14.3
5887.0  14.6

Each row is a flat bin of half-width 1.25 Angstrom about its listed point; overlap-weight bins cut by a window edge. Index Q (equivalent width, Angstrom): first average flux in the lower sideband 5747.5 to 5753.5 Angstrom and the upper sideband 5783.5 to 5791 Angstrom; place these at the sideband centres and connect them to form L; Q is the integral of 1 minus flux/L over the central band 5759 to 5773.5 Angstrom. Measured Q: -1.17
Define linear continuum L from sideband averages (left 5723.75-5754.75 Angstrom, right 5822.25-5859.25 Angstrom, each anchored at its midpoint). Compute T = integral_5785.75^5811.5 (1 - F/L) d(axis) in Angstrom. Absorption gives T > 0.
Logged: 0.5 Angstrom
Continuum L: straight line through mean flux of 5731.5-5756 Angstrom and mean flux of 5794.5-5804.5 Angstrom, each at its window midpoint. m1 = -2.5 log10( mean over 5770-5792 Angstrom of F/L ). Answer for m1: 0.04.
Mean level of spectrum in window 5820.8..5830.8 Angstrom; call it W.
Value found 19.6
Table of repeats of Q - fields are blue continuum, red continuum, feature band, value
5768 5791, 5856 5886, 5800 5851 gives -1.5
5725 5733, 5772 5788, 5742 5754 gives -0.1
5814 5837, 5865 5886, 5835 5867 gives -0.7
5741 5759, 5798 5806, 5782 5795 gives 0.9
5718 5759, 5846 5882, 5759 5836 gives 0.0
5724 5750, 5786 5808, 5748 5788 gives -0.7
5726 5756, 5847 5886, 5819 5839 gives -0.6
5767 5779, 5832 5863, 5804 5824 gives 0.2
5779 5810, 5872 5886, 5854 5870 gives -1.5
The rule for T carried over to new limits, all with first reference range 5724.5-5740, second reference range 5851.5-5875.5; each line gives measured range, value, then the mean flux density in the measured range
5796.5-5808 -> 0.1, 19.6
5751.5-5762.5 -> -0.3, 20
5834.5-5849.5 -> 0.1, 19.7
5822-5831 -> 0.0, 19.8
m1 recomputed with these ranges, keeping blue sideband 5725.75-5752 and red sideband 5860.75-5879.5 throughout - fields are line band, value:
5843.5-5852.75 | 0.039 mag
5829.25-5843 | -0.010 mag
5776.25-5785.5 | 0.028 mag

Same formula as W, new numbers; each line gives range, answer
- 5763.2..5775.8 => 19.9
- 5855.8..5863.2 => 19.5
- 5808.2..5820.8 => 19.5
